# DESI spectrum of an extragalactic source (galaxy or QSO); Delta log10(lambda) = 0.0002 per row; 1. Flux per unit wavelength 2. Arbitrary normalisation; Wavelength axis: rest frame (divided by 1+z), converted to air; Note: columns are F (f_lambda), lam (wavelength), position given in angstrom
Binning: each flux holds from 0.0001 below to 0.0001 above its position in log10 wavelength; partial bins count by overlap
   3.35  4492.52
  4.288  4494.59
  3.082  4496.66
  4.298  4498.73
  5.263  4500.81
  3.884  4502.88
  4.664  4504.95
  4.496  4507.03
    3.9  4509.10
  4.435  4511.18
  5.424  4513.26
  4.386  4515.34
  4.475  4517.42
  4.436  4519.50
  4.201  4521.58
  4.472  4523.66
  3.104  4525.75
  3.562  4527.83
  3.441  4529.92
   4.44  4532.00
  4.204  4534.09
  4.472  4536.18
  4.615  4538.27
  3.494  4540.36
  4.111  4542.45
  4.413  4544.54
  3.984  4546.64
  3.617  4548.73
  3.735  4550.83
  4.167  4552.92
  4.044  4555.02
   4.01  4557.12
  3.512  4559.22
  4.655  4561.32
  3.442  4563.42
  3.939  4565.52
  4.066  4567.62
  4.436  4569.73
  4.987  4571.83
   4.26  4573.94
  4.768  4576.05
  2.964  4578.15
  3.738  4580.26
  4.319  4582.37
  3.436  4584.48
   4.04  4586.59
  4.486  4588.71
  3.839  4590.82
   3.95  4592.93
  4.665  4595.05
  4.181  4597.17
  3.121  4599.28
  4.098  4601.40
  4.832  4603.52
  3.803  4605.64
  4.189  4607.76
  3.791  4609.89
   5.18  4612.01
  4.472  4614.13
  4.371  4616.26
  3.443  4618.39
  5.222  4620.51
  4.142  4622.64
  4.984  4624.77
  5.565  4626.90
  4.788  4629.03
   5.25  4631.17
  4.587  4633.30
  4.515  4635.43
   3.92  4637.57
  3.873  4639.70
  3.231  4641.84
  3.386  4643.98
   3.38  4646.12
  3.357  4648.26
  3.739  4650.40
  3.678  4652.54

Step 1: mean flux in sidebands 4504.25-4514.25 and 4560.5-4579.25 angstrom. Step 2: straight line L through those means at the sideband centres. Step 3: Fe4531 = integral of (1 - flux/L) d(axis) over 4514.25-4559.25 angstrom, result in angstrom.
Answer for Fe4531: 3.4 angstrom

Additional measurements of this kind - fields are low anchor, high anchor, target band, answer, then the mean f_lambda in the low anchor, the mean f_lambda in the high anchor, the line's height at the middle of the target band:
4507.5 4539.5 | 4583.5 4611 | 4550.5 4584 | 0.46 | 4.24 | 4.04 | 4.12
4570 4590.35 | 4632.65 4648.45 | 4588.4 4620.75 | -1.77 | 4.12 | 3.78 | 3.98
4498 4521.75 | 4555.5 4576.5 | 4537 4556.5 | 1.22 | 4.5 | 4.19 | 4.29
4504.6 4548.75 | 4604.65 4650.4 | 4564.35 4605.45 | 1.22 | 4.2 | 4.25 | 4.23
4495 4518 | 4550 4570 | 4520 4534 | 1.05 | 4.39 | 3.99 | 4.23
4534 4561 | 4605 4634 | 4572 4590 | 0.99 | 4.04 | 4.57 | 4.28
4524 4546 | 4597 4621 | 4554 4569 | 0.41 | 4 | 4.2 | 4.07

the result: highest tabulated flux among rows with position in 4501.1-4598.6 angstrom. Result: 5.424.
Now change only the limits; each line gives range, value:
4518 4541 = 4.615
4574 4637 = 5.565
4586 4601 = 4.665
